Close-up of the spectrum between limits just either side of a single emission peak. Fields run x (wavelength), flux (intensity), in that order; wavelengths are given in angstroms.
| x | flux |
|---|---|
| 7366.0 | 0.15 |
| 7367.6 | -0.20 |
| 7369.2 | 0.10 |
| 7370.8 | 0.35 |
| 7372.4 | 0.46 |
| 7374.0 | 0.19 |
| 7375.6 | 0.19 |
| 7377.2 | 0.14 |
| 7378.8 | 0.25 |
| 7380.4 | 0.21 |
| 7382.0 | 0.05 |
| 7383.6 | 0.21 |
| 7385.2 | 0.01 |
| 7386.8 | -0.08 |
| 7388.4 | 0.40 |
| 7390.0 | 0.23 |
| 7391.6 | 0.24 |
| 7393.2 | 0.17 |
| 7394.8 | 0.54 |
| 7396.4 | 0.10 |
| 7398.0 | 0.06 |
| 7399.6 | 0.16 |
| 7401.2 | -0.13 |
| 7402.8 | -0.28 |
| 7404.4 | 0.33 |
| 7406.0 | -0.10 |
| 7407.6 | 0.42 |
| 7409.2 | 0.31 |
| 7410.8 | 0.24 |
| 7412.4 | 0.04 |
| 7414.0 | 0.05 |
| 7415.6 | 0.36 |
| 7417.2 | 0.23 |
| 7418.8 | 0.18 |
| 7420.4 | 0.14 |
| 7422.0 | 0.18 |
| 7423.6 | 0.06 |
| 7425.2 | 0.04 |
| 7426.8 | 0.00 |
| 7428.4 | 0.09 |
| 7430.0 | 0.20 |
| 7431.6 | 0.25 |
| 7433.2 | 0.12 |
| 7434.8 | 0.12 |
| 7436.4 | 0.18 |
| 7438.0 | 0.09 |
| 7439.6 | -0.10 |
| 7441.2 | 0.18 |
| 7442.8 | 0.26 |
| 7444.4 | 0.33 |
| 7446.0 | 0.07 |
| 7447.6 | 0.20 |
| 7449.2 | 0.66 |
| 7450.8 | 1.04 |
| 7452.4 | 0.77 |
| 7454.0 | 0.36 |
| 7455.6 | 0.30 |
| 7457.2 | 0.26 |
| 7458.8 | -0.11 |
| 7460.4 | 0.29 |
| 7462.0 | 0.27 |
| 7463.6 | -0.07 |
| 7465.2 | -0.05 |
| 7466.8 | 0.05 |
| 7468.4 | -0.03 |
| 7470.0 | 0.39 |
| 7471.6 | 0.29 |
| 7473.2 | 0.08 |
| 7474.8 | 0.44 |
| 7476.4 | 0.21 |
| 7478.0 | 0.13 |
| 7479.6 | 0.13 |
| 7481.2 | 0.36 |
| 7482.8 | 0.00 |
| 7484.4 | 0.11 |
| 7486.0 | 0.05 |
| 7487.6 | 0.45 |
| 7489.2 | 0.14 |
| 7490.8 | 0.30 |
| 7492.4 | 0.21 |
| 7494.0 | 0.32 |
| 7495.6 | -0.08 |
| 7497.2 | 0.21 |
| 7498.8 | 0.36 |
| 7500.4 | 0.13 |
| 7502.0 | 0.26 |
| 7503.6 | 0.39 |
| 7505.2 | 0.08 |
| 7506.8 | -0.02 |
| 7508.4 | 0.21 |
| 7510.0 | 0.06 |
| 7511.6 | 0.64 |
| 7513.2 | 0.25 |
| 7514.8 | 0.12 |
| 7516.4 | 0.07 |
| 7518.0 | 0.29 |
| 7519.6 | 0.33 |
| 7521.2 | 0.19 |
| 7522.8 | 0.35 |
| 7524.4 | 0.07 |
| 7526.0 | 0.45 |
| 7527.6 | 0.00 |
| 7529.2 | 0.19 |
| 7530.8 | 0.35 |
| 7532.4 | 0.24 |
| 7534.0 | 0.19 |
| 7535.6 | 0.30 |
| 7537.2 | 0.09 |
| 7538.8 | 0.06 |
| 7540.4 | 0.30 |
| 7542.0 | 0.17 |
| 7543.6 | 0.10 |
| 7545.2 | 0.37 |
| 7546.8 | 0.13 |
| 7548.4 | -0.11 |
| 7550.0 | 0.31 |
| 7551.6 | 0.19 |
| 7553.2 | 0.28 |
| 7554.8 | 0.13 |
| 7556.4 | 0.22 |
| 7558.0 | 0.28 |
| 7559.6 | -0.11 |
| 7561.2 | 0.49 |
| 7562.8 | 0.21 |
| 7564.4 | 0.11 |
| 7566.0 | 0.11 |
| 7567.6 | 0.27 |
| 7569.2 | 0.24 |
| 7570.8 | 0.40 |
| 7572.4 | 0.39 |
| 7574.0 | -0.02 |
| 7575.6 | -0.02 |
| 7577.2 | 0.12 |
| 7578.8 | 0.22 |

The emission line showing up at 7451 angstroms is H-gamma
